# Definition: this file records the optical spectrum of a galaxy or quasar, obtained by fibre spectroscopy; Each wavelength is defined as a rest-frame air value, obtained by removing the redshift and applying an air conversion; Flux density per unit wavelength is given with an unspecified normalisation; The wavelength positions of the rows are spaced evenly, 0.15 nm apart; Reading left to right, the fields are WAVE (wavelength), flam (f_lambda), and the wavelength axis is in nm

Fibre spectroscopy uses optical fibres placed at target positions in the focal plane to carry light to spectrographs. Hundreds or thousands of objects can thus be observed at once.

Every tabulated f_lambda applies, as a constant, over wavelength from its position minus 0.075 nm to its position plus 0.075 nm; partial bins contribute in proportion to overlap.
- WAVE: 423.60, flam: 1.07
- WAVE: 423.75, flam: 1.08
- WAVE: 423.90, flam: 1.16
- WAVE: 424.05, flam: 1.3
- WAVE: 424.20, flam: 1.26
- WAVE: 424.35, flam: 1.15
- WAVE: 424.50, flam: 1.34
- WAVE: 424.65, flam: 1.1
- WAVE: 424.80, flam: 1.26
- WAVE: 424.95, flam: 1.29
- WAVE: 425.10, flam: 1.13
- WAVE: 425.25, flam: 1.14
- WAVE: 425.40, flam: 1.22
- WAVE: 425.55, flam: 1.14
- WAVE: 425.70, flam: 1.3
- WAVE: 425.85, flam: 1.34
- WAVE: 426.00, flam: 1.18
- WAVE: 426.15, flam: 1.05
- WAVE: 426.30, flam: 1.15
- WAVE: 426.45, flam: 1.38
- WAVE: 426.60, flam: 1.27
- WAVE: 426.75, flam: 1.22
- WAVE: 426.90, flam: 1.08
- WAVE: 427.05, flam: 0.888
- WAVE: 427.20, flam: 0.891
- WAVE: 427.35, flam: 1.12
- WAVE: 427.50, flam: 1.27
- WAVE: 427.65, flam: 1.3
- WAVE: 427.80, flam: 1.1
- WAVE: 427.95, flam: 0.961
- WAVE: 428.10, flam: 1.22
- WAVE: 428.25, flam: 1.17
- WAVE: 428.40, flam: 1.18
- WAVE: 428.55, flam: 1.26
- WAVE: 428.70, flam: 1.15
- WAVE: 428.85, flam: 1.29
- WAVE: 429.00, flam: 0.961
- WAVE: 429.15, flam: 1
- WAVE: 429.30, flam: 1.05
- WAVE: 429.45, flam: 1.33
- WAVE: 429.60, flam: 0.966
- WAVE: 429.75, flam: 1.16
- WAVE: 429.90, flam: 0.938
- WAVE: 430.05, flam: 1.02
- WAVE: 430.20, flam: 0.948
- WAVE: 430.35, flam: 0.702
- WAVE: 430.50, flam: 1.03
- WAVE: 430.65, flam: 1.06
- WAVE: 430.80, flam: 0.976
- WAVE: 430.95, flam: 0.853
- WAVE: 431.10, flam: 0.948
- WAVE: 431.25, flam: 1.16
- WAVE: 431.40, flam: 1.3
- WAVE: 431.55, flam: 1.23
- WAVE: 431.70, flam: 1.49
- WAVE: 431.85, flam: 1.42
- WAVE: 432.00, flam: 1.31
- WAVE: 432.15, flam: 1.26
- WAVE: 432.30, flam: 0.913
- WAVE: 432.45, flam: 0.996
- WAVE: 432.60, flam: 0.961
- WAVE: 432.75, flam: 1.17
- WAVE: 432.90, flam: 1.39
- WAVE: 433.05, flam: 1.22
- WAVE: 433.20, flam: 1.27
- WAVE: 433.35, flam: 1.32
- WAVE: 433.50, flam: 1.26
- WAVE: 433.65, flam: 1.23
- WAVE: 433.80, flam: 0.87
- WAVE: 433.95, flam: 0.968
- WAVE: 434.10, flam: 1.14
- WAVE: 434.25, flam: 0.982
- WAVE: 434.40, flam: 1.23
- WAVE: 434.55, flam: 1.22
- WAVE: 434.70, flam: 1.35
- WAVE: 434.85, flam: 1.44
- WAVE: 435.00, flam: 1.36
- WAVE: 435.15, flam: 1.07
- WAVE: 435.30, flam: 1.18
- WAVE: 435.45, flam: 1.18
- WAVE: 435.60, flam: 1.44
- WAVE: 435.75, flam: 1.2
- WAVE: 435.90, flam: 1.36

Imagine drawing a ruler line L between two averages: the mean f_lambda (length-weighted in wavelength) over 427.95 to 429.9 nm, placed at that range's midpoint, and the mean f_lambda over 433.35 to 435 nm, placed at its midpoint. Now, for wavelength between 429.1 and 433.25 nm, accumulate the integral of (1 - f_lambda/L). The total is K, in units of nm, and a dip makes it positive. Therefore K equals 0.160 nm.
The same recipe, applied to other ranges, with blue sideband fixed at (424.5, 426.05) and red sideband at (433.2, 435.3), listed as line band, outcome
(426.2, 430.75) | 0.40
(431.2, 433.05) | -0.03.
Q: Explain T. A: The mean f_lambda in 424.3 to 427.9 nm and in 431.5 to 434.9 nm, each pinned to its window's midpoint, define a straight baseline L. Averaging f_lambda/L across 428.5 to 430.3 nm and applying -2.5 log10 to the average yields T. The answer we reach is 0.102 mag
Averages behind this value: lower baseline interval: 1.18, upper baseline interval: 1.2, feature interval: 1.08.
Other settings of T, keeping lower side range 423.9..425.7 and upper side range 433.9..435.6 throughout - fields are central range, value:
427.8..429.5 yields 0.07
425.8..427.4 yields 0.07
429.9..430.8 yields 0.26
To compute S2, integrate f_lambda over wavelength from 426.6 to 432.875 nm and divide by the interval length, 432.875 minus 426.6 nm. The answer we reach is 1.11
